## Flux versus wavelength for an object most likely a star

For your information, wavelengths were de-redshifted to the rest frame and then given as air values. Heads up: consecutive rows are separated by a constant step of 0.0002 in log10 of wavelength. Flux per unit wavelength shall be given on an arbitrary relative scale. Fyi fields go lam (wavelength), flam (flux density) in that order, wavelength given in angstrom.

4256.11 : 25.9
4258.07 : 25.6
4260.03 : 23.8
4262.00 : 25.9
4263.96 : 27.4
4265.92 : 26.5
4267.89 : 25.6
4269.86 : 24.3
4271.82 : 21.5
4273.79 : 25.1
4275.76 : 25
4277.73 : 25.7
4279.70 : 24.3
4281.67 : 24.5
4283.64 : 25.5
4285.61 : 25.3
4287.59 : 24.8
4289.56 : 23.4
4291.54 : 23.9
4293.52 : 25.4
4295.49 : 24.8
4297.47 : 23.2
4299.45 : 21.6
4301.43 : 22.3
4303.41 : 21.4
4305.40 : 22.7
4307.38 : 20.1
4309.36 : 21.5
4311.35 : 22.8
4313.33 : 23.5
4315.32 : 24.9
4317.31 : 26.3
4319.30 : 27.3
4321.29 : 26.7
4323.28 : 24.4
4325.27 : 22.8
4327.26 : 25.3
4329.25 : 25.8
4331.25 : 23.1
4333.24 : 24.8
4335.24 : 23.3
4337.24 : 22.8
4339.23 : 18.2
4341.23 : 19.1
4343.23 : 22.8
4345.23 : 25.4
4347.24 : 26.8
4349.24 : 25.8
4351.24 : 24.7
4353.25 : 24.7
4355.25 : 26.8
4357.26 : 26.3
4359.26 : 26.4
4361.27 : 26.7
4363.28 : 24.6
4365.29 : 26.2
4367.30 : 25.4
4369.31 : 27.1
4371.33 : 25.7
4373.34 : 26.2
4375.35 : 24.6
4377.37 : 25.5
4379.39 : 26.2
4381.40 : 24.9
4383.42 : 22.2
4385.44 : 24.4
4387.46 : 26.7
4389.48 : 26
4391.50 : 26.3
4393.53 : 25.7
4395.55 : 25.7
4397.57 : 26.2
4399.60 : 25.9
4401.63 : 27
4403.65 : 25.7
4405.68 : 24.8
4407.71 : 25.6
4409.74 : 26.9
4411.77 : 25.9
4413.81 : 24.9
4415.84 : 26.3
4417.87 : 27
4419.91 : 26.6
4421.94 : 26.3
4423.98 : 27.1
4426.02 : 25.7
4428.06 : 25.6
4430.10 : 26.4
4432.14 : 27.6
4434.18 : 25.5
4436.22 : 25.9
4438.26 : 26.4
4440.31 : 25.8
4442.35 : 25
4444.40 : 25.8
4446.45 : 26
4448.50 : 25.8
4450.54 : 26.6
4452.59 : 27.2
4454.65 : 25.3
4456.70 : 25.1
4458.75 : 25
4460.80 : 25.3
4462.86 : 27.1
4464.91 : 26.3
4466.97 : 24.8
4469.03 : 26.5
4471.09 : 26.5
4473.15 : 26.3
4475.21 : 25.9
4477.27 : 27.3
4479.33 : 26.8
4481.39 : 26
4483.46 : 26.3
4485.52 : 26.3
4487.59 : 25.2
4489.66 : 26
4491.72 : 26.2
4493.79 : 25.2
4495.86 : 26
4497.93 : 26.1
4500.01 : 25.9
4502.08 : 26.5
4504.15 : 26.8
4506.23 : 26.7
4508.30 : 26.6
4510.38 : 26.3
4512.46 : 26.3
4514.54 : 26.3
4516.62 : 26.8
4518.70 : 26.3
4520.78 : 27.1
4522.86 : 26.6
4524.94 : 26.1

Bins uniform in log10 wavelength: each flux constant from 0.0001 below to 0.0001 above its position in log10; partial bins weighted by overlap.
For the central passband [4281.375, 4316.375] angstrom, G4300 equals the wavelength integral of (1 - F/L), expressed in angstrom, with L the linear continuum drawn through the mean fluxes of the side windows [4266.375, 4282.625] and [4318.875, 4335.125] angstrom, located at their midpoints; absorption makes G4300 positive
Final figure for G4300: 1.83 angstrom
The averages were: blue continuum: 24.6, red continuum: 24.9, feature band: 23.4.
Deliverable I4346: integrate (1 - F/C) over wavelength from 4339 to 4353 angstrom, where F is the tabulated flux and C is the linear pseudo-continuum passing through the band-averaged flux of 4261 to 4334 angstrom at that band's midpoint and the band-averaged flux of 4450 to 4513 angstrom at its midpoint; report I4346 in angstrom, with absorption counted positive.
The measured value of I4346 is 0.7 angstrom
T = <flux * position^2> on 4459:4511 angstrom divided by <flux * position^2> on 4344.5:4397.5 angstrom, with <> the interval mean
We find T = 1.07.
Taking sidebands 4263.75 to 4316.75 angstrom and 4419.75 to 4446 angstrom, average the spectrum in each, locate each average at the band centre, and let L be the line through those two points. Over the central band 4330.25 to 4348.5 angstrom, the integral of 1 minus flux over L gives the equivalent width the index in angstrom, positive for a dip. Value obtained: 1.3 angstrom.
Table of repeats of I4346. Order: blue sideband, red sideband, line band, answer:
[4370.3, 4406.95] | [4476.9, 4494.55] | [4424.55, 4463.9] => -0.1 angstrom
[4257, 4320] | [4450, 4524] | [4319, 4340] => 0.5 angstrom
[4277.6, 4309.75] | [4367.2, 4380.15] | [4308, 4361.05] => 0.8 angstrom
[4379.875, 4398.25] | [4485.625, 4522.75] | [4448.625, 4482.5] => -0.2 angstrom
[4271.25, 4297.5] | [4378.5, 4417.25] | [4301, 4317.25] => 1.4 angstrom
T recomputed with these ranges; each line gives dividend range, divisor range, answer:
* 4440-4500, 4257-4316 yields 1.17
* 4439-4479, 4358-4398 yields 1.05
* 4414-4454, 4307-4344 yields 1.17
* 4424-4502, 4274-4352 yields 1.17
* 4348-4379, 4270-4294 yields 1.09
